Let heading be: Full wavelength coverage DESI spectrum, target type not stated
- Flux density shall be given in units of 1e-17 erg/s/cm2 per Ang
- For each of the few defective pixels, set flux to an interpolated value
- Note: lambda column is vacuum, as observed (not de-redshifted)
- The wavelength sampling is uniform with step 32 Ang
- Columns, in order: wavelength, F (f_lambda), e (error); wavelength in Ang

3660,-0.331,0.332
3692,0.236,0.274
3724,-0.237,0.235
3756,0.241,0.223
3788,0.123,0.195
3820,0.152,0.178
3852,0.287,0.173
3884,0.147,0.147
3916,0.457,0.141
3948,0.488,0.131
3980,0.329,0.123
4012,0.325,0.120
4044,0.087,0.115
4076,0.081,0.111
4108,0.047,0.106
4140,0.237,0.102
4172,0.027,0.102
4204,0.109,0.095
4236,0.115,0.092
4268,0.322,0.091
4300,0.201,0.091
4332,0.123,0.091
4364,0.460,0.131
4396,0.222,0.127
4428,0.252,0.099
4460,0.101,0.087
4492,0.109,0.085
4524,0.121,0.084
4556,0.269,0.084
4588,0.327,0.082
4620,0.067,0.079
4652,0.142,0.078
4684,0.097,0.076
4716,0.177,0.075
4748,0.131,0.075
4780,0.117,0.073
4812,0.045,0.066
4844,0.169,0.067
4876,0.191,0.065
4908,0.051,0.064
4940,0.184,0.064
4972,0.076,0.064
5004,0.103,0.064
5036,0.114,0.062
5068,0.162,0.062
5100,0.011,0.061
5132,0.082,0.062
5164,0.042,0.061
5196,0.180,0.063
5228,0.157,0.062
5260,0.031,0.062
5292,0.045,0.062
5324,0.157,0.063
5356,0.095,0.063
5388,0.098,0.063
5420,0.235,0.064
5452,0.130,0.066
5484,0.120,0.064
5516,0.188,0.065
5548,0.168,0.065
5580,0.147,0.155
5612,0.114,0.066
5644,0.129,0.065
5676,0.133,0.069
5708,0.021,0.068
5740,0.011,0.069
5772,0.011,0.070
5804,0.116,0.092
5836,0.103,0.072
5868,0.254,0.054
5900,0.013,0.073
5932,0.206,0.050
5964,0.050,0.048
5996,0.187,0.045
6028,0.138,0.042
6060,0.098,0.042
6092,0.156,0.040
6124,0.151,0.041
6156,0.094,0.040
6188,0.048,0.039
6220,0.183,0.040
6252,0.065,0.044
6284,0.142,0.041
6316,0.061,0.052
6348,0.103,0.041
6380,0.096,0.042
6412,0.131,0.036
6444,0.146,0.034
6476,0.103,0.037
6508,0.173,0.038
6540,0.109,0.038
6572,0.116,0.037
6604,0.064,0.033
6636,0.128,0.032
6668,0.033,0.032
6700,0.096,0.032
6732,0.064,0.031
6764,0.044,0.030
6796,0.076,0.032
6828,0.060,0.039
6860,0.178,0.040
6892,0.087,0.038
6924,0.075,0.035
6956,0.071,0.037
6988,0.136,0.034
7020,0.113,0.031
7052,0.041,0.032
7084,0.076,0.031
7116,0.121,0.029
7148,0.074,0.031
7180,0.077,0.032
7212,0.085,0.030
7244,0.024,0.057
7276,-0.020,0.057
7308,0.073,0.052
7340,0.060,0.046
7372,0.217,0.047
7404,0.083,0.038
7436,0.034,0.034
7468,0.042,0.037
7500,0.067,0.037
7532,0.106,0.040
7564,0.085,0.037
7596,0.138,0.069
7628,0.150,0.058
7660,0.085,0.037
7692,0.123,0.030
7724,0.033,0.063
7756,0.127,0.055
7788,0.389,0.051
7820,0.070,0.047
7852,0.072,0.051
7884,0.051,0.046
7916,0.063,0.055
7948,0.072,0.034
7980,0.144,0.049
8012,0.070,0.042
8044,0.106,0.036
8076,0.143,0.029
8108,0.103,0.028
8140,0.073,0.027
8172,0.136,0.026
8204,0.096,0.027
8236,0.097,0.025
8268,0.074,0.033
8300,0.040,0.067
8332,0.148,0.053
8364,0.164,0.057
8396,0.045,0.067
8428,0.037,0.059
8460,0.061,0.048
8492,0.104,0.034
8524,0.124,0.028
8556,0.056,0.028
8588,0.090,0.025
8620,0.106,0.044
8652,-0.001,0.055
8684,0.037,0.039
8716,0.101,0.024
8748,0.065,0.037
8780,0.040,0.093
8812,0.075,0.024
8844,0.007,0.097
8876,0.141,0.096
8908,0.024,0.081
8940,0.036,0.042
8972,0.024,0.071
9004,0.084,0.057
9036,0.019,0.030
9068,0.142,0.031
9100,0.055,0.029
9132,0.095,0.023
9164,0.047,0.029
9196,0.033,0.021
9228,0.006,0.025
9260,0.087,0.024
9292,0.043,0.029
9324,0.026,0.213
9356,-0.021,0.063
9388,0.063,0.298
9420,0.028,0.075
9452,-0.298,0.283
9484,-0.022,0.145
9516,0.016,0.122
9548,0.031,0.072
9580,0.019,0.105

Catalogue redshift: 1.09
